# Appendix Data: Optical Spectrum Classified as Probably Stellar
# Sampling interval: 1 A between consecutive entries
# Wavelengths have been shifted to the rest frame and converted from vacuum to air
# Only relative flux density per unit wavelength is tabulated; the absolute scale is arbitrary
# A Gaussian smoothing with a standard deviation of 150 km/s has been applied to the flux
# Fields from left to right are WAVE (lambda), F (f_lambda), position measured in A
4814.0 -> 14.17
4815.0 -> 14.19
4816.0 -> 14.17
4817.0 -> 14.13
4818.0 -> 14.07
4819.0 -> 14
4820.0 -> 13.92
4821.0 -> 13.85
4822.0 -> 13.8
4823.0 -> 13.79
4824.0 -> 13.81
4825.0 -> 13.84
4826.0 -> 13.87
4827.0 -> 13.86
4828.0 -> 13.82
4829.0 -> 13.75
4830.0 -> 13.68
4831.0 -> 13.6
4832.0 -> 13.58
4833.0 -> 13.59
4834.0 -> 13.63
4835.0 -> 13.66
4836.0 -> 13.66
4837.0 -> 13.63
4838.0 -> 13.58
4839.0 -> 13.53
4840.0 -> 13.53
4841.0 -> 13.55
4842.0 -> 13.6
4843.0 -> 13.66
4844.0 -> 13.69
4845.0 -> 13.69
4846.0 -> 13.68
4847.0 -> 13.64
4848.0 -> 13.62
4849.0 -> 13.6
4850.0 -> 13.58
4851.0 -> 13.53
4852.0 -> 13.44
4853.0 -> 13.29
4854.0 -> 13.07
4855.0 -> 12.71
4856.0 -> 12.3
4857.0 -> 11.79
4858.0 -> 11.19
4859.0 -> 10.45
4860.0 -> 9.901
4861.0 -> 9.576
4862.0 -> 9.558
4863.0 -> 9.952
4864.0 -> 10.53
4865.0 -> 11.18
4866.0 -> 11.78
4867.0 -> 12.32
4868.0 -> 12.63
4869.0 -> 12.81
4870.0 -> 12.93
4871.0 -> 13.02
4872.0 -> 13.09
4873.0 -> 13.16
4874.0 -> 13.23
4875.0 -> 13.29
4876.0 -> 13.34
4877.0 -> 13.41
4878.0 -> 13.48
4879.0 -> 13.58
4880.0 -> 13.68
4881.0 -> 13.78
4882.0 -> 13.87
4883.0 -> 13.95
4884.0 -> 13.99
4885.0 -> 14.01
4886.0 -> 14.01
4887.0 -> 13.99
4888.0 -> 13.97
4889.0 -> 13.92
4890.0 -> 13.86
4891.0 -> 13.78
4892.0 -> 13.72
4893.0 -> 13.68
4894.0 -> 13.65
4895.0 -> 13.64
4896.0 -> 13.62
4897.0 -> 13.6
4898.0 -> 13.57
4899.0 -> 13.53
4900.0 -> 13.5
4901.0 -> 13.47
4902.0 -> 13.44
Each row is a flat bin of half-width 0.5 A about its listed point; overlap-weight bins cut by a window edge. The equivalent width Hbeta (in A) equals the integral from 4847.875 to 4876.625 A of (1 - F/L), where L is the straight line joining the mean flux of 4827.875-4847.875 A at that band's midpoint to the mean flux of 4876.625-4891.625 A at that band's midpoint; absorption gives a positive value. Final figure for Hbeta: 3.2 A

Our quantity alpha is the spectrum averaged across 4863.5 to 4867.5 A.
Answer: 11.5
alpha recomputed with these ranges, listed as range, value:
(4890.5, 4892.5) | 13.8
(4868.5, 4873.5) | 13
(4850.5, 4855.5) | 13.2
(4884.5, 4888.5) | 14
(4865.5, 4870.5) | 12.5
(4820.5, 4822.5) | 13.8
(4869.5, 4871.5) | 13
